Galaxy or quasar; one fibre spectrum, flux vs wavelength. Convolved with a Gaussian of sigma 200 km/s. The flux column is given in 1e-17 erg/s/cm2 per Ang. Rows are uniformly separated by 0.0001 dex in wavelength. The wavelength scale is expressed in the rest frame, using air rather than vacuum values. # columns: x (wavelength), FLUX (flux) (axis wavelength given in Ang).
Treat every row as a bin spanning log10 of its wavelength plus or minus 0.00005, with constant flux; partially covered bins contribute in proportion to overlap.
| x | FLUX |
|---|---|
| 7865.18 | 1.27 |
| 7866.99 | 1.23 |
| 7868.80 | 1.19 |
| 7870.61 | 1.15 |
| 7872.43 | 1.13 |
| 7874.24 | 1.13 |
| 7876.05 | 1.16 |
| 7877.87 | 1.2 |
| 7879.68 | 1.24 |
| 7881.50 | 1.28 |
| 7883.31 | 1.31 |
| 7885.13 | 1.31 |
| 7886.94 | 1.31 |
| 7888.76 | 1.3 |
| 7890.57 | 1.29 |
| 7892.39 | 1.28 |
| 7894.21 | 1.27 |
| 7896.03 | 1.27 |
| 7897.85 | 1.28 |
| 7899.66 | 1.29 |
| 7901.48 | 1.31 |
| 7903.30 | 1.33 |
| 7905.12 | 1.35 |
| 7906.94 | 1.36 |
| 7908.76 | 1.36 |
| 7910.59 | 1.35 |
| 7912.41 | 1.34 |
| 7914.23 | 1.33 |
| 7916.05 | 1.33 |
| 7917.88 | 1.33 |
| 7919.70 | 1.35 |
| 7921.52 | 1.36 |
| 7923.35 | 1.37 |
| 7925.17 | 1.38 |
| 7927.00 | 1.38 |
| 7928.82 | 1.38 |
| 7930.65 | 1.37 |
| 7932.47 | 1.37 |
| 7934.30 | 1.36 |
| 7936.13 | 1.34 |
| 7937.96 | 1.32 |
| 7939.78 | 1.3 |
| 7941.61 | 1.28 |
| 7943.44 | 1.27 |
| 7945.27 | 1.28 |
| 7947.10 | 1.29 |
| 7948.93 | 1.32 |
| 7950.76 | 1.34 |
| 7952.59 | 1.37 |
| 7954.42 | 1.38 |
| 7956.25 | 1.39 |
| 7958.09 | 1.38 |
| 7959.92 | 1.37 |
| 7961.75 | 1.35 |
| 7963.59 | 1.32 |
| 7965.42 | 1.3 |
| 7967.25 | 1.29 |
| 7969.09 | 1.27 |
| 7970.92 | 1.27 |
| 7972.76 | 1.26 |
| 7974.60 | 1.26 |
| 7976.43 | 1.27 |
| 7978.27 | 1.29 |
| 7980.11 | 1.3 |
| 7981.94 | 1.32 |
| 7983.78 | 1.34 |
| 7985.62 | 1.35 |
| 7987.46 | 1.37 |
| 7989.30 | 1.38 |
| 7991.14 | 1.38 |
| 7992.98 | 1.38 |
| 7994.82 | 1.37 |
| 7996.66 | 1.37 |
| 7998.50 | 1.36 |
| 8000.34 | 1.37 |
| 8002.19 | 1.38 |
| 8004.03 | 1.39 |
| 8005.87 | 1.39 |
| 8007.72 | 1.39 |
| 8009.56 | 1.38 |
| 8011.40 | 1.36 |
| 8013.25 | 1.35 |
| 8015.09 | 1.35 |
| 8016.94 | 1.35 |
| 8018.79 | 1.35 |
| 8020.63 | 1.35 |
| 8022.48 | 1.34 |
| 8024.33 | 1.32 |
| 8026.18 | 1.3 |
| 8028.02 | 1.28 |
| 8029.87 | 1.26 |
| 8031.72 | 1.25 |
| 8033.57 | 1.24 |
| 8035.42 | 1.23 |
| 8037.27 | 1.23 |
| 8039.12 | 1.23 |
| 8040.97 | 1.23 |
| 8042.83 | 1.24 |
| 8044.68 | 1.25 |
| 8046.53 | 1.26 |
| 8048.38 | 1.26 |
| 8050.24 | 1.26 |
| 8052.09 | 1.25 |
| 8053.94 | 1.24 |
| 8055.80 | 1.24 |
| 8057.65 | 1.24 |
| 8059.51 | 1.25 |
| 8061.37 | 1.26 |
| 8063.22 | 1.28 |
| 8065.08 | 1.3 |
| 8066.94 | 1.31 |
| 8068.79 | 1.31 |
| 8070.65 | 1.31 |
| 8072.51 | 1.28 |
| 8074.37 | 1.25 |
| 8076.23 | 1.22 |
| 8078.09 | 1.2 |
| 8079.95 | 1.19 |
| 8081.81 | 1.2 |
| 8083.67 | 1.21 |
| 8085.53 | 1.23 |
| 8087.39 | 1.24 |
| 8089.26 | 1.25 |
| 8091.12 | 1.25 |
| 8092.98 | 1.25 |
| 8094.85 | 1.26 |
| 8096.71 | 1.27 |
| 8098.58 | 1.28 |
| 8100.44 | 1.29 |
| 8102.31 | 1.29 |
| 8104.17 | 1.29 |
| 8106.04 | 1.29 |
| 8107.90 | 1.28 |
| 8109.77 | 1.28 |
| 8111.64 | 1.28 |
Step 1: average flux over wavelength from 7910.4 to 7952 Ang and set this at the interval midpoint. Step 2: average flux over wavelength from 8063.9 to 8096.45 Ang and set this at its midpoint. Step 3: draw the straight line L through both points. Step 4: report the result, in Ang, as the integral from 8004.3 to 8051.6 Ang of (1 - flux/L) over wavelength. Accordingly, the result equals -0.6 Ang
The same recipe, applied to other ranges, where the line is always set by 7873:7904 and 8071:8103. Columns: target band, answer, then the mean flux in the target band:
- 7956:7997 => -2.31 Ang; 1.33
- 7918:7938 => -1.58 Ang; 1.36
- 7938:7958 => -1.02 Ang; 1.32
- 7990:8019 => -2.69 Ang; 1.37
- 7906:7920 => -0.88 Ang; 1.34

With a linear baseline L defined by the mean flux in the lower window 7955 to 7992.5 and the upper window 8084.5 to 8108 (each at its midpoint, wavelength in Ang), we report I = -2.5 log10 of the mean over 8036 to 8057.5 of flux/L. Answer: 0.04 mag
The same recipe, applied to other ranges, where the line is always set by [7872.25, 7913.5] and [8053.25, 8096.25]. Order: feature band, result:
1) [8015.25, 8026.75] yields -0.06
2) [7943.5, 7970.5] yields -0.05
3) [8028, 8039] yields 0.01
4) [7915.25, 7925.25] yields -0.06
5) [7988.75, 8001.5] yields -0.09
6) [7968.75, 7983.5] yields -0.01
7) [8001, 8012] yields -0.10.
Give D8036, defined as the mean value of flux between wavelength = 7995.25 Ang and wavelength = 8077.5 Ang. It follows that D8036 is 1.3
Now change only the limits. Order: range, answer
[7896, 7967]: 1.34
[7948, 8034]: 1.34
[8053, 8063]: 1.25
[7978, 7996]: 1.35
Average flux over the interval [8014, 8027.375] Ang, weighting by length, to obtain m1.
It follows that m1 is 1.34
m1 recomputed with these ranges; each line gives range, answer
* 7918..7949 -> 1.34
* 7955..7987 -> 1.31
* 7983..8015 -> 1.37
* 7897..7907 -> 1.32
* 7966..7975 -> 1.27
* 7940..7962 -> 1.33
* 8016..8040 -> 1.29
